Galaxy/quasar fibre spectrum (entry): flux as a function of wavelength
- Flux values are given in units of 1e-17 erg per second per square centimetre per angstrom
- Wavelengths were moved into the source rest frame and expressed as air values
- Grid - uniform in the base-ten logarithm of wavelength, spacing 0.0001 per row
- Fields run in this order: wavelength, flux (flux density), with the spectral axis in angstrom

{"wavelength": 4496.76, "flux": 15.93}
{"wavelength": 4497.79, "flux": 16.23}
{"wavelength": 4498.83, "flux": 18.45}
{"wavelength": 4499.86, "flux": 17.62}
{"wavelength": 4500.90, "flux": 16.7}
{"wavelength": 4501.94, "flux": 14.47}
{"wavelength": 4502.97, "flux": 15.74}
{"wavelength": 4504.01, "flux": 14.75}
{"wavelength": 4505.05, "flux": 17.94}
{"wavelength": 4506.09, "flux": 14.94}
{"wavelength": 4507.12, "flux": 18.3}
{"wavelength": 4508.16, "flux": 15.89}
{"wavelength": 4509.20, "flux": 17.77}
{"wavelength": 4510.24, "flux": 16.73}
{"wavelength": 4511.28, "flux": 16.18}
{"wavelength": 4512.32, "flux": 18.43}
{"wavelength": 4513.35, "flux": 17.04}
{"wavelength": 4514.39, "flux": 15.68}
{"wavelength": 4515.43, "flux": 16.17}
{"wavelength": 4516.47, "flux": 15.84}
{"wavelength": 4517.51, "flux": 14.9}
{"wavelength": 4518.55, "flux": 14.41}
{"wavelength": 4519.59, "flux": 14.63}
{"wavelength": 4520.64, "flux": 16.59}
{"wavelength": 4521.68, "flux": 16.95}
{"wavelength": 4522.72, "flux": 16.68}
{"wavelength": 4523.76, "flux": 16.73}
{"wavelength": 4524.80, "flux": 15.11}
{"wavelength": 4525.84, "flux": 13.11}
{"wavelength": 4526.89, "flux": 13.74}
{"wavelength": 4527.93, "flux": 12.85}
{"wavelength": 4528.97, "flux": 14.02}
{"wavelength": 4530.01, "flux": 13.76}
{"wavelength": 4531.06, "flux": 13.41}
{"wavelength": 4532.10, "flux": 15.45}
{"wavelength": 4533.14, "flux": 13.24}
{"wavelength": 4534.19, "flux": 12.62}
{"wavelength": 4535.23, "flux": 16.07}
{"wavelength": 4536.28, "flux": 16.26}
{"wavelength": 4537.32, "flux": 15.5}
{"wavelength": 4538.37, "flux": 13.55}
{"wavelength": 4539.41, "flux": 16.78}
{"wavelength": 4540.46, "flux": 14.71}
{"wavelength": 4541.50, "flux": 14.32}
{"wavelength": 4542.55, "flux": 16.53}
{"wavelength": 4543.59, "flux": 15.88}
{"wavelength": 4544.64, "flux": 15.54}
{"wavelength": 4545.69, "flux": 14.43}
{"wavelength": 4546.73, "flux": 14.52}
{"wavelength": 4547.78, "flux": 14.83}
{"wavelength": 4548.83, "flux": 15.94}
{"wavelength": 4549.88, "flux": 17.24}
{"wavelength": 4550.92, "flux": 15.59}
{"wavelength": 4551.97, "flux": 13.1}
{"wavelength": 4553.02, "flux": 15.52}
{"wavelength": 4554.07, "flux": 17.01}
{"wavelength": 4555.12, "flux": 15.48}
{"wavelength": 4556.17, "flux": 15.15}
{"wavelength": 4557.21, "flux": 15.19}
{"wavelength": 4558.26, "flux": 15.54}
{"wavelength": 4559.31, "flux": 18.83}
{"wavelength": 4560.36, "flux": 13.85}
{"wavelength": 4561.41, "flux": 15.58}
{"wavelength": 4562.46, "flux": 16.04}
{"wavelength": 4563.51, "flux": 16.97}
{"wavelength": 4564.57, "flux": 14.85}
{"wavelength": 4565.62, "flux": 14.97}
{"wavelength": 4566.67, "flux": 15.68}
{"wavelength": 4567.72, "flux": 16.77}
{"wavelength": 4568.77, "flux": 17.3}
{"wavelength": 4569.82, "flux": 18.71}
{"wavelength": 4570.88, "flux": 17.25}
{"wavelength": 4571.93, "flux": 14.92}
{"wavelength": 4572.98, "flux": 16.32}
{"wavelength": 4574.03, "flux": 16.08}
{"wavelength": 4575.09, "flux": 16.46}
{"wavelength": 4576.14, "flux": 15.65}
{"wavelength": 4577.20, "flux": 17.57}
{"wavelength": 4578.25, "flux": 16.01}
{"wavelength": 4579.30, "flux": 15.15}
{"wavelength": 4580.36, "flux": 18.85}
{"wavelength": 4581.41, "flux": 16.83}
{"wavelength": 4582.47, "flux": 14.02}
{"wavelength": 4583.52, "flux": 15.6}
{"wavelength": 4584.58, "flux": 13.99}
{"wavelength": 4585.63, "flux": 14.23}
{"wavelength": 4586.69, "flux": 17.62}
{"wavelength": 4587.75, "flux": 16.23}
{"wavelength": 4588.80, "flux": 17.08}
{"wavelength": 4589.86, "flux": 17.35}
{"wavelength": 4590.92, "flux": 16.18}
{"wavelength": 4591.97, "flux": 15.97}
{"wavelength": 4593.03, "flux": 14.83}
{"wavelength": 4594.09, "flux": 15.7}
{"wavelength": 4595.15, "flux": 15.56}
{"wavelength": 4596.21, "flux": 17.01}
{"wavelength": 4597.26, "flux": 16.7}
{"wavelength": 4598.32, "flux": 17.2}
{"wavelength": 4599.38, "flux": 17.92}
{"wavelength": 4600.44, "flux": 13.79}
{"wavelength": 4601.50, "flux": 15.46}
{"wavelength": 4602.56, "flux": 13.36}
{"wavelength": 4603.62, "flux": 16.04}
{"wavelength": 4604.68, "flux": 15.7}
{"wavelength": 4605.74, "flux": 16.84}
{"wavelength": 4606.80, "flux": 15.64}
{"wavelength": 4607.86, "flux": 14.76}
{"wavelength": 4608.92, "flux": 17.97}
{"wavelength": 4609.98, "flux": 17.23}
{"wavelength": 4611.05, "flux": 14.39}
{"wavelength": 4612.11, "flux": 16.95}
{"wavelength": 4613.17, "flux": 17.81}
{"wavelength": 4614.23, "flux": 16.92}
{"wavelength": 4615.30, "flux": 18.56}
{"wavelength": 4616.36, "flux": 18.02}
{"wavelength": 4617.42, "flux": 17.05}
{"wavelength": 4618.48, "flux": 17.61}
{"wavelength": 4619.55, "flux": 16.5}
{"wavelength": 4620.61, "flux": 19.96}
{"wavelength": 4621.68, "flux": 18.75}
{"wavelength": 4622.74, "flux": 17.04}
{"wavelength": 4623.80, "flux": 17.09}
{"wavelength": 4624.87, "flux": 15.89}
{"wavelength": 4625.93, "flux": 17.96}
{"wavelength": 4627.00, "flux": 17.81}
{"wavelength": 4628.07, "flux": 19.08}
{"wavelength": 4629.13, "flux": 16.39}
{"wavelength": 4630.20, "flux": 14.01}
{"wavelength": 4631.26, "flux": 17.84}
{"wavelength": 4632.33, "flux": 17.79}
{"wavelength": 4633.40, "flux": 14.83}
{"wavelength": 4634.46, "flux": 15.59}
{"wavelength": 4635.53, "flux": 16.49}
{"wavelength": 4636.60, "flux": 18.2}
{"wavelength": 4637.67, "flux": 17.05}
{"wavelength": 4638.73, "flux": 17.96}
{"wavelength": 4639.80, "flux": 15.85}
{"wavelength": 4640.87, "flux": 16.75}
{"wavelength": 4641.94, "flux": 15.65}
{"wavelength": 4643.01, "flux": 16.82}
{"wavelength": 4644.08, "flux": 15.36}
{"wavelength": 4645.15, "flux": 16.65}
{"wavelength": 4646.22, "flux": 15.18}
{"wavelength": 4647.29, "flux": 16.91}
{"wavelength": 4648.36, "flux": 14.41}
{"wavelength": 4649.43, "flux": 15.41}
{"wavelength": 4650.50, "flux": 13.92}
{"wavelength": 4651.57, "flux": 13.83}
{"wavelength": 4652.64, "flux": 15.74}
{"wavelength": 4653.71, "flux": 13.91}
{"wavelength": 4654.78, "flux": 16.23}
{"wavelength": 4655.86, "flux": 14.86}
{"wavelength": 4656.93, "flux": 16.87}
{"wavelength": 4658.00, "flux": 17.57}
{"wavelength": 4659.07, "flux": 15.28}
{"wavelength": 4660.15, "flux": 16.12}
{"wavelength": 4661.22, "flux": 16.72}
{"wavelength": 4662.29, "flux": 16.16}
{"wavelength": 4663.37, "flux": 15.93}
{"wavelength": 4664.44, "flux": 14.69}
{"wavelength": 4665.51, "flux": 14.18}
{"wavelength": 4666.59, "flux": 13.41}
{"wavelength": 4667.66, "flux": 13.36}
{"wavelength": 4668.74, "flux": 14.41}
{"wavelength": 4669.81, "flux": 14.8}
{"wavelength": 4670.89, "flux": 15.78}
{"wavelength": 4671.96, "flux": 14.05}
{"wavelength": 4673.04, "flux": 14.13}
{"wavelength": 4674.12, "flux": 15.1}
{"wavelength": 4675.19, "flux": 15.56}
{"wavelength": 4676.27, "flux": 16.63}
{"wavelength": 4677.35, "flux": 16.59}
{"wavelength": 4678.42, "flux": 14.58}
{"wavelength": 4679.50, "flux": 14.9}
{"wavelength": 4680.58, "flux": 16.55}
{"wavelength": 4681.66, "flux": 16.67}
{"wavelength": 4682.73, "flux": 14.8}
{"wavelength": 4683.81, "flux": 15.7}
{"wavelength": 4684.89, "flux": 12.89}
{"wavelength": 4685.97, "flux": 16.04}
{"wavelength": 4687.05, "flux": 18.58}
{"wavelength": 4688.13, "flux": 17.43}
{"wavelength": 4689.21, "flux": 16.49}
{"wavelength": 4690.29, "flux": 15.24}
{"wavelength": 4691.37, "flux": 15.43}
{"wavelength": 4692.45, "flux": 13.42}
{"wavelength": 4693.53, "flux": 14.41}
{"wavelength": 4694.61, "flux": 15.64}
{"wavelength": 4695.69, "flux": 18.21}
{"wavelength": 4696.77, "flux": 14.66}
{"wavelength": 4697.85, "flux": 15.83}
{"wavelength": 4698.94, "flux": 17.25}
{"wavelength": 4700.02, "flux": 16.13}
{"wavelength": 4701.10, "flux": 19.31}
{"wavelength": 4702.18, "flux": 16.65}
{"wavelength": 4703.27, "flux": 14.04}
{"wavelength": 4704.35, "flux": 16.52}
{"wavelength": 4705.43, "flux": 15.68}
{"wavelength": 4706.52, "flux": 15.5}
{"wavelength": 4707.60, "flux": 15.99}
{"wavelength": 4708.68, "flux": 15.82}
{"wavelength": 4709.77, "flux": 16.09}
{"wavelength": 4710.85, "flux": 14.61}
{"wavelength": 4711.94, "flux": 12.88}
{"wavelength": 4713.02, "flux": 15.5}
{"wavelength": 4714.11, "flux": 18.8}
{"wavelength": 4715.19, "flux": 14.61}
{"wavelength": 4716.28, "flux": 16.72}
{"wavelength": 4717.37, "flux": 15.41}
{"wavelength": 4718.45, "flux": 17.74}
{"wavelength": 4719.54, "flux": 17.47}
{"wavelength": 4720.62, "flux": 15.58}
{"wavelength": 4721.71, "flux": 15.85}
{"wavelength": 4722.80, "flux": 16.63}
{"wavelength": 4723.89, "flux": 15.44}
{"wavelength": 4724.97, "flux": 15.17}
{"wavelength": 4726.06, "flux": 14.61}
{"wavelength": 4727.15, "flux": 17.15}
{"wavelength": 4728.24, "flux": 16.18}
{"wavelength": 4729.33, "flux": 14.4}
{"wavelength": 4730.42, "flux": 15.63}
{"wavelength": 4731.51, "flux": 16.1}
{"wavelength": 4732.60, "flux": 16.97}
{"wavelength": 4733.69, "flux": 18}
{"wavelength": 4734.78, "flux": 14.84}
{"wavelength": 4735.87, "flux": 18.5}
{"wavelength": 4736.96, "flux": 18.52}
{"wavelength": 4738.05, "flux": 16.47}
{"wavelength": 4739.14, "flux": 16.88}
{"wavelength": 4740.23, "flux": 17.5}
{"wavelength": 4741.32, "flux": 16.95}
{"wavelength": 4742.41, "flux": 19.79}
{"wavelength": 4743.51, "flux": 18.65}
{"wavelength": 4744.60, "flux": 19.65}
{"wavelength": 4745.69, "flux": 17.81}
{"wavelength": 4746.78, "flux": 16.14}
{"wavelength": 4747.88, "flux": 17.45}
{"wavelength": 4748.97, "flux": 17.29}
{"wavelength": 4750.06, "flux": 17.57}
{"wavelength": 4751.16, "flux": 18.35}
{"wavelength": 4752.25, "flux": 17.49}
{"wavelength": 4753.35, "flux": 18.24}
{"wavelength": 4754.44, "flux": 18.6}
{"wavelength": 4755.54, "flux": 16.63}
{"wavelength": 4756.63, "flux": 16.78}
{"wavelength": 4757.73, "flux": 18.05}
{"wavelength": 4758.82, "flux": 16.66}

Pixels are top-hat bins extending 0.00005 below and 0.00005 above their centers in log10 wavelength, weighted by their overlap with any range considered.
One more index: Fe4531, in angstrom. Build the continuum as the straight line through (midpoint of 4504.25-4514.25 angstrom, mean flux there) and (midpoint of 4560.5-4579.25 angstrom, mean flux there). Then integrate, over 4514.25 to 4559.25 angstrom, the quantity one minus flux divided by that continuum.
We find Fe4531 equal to 3.9 angstrom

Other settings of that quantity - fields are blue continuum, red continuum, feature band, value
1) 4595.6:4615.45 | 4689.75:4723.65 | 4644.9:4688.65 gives 1.7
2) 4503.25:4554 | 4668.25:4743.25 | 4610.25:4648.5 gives -2.7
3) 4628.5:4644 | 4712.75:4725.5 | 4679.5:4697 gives 0.6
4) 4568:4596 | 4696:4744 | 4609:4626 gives -1.2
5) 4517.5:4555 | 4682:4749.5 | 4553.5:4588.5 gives -1.8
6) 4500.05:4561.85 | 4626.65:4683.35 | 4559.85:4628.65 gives -3.6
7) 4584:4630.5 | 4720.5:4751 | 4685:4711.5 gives 1.3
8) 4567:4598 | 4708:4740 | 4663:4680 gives 1.4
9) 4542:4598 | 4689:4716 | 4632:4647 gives -0.5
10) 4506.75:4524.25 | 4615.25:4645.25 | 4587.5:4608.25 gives 1.1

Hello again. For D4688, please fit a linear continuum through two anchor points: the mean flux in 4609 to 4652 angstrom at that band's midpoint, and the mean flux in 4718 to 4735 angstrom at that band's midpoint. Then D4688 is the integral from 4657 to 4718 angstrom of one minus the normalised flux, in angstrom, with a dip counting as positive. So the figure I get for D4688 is 2.6 angstrom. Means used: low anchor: 16.7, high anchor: 16.1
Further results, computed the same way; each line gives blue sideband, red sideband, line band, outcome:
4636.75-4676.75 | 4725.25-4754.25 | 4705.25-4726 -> 1.1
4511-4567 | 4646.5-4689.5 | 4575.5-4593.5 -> -0.8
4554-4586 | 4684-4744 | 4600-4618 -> -0.2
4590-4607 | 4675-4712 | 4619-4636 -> -1.3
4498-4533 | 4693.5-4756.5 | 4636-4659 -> 0.5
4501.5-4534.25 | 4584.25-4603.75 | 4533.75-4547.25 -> 0.4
